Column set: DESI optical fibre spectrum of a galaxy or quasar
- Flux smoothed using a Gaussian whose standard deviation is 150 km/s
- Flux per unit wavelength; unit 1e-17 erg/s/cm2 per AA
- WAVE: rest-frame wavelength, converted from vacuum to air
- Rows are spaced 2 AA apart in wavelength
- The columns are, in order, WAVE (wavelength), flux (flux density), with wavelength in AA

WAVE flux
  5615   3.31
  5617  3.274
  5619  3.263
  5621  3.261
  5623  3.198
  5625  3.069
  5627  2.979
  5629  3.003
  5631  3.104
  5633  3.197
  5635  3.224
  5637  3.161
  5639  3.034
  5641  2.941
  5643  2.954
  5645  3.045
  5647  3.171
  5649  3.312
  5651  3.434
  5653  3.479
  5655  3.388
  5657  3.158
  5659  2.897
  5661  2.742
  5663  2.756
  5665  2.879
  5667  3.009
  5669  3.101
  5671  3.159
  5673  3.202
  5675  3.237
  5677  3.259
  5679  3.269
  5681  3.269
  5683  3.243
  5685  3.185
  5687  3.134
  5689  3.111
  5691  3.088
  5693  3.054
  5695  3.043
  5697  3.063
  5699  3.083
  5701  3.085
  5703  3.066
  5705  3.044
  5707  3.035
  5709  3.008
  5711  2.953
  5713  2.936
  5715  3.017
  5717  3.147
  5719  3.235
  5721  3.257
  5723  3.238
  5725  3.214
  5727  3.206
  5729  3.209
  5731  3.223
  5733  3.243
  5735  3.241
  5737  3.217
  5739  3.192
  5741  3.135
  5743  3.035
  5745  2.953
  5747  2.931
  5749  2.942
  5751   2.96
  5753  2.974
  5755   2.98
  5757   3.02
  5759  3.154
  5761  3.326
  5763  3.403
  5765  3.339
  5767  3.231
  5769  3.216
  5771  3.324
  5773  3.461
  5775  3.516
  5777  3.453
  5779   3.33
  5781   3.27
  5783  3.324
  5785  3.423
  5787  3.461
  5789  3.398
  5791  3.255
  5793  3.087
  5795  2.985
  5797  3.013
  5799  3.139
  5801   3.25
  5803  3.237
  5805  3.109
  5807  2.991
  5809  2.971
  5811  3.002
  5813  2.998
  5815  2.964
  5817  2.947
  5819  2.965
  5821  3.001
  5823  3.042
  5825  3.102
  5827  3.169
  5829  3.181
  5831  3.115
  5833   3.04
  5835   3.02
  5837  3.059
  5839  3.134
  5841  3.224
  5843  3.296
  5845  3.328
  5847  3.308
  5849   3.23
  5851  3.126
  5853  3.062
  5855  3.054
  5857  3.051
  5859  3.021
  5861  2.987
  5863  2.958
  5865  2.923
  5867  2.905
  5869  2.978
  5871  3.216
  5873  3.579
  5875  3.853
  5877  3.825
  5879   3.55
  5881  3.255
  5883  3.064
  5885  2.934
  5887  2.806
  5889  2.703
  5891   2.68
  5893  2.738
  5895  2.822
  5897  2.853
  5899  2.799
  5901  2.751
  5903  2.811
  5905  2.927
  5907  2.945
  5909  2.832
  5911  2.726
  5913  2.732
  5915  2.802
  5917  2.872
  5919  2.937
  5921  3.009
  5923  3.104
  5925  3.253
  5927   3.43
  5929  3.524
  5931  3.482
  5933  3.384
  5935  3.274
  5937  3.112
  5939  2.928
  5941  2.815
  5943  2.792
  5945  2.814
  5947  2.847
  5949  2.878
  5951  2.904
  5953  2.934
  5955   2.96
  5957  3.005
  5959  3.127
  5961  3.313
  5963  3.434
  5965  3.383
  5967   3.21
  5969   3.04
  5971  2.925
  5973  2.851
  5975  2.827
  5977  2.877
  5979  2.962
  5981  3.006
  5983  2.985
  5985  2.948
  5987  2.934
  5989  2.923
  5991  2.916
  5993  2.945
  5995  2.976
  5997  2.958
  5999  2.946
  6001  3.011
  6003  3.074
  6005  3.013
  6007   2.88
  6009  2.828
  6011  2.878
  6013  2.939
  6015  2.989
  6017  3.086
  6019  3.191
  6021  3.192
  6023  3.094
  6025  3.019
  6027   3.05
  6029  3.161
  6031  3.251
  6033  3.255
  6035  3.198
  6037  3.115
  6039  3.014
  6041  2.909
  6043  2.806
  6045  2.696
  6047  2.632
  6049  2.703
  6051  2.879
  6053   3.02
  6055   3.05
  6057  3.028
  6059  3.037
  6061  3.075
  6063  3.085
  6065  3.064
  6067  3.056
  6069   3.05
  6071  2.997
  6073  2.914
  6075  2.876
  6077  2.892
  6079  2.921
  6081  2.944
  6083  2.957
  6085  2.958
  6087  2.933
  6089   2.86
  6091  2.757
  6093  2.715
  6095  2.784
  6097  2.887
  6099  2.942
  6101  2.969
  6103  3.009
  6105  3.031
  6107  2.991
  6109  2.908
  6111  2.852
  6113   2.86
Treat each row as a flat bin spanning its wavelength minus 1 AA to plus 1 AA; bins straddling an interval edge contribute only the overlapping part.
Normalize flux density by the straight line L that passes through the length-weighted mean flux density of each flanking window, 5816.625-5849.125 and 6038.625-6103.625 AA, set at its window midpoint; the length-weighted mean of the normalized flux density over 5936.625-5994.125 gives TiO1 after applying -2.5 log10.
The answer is 0.01 mag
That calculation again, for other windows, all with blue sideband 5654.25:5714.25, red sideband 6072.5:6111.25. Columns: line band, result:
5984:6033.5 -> -0.027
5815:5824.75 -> 0.010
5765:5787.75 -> -0.109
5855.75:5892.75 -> -0.042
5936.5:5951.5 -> 0.034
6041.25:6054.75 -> 0.043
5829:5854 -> -0.053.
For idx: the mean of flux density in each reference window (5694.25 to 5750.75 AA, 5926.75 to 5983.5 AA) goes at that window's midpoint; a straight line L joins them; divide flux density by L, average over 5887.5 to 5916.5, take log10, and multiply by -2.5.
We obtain 0.10 mag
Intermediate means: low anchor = 3.1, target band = 2.8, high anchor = 3.07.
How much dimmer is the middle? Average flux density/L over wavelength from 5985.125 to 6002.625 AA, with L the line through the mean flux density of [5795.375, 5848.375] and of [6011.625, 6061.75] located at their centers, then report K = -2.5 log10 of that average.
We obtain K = 0.03 mag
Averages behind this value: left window 3.1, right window 3.01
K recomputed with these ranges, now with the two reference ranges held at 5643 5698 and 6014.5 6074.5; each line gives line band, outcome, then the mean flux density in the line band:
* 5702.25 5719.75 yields 0.03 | 3.05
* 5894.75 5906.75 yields 0.08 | 2.83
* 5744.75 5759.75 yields 0.04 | 2.99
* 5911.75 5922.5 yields 0.07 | 2.88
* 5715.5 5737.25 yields -0.03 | 3.22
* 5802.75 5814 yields 0.02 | 3.04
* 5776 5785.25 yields -0.09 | 3.35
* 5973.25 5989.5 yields 0.04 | 2.93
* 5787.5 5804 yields -0.03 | 3.18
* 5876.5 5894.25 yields 0.01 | 3.04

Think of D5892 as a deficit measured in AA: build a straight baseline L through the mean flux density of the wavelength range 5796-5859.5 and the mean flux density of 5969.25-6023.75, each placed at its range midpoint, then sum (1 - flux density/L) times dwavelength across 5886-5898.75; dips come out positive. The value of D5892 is 1.2 AA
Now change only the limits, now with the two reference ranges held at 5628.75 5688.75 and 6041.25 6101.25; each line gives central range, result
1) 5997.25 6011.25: 0.0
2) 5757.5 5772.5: -1.0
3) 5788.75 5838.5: -0.4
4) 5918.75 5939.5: -1.7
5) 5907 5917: 0.7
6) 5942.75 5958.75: 0.4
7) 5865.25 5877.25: -1.3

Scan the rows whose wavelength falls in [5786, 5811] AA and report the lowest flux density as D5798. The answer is 2.971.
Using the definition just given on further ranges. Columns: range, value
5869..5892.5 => 2.68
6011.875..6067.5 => 2.632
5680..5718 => 2.936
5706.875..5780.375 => 2.931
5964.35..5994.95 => 2.827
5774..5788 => 3.27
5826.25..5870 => 2.905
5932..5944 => 2.792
